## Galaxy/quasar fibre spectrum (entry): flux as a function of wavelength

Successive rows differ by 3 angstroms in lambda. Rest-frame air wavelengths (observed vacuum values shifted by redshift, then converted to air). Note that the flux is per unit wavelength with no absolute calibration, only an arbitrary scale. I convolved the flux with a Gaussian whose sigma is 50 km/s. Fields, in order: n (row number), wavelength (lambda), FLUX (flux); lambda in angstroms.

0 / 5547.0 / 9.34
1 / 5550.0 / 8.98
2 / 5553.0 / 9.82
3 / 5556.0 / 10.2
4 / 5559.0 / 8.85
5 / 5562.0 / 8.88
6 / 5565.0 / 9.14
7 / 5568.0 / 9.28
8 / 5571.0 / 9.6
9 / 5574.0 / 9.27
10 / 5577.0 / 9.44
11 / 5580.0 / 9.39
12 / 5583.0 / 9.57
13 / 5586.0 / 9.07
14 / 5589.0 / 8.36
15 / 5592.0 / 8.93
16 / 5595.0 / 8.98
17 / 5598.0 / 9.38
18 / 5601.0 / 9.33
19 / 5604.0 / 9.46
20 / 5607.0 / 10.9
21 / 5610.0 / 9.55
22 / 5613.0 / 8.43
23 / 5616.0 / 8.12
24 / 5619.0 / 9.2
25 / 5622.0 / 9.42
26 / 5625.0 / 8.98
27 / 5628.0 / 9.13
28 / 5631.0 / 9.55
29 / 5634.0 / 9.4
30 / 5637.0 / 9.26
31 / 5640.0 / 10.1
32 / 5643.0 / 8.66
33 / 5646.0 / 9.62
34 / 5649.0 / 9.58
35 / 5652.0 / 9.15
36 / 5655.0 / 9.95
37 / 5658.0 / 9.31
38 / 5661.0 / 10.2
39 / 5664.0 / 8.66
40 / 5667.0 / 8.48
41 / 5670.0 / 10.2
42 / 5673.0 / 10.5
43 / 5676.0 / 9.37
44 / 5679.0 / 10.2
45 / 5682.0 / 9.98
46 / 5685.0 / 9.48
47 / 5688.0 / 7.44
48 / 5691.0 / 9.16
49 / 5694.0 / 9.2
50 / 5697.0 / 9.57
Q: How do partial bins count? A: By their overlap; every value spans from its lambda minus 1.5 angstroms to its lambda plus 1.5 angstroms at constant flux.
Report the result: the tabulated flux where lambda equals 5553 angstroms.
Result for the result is 9.82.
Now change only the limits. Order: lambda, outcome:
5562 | 8.88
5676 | 9.37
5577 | 9.44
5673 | 10.5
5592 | 8.93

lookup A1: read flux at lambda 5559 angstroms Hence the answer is 8.85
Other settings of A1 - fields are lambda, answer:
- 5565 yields 9.14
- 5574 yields 9.27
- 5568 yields 9.28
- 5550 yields 8.98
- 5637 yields 9.26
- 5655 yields 9.95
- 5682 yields 9.98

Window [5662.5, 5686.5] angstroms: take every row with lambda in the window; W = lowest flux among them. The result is 8.48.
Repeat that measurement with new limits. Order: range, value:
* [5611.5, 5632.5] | 8.12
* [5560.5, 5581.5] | 8.88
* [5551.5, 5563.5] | 8.85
